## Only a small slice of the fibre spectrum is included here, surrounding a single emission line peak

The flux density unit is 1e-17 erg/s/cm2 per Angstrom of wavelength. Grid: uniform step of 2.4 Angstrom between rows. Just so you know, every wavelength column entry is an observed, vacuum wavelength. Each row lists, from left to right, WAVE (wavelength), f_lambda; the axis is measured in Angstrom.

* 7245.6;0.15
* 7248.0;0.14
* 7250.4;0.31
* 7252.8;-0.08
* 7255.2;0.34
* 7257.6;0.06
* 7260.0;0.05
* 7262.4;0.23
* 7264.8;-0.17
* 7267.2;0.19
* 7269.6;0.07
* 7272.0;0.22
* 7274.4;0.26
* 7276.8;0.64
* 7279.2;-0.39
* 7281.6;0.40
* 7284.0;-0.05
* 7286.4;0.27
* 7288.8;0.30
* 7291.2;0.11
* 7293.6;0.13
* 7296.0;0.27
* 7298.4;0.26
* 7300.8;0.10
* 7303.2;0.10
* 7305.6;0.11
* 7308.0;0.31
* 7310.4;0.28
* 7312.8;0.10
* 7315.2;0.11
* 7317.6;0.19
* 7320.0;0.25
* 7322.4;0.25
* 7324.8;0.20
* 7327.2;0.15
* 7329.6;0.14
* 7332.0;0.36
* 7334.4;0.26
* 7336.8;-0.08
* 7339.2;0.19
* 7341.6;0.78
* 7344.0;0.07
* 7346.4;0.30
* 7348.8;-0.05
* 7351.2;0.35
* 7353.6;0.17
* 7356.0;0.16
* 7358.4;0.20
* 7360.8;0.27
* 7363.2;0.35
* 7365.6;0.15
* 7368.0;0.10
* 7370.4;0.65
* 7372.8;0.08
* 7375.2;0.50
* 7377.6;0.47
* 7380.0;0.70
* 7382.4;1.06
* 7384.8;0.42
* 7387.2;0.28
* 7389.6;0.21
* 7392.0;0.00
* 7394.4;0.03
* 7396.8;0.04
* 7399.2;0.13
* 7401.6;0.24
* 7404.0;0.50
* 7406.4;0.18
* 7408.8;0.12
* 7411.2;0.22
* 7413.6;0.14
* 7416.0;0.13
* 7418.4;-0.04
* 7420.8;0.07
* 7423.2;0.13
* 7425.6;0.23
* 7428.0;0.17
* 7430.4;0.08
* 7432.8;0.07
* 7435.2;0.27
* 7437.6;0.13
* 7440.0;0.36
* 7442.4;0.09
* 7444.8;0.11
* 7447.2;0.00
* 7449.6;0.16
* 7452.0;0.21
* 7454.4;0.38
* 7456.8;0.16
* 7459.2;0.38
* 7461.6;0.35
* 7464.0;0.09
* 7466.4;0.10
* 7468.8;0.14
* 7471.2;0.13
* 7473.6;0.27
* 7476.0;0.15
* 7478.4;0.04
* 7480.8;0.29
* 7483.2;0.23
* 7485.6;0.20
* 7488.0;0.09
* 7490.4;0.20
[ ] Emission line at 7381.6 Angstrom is [O II] 3727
